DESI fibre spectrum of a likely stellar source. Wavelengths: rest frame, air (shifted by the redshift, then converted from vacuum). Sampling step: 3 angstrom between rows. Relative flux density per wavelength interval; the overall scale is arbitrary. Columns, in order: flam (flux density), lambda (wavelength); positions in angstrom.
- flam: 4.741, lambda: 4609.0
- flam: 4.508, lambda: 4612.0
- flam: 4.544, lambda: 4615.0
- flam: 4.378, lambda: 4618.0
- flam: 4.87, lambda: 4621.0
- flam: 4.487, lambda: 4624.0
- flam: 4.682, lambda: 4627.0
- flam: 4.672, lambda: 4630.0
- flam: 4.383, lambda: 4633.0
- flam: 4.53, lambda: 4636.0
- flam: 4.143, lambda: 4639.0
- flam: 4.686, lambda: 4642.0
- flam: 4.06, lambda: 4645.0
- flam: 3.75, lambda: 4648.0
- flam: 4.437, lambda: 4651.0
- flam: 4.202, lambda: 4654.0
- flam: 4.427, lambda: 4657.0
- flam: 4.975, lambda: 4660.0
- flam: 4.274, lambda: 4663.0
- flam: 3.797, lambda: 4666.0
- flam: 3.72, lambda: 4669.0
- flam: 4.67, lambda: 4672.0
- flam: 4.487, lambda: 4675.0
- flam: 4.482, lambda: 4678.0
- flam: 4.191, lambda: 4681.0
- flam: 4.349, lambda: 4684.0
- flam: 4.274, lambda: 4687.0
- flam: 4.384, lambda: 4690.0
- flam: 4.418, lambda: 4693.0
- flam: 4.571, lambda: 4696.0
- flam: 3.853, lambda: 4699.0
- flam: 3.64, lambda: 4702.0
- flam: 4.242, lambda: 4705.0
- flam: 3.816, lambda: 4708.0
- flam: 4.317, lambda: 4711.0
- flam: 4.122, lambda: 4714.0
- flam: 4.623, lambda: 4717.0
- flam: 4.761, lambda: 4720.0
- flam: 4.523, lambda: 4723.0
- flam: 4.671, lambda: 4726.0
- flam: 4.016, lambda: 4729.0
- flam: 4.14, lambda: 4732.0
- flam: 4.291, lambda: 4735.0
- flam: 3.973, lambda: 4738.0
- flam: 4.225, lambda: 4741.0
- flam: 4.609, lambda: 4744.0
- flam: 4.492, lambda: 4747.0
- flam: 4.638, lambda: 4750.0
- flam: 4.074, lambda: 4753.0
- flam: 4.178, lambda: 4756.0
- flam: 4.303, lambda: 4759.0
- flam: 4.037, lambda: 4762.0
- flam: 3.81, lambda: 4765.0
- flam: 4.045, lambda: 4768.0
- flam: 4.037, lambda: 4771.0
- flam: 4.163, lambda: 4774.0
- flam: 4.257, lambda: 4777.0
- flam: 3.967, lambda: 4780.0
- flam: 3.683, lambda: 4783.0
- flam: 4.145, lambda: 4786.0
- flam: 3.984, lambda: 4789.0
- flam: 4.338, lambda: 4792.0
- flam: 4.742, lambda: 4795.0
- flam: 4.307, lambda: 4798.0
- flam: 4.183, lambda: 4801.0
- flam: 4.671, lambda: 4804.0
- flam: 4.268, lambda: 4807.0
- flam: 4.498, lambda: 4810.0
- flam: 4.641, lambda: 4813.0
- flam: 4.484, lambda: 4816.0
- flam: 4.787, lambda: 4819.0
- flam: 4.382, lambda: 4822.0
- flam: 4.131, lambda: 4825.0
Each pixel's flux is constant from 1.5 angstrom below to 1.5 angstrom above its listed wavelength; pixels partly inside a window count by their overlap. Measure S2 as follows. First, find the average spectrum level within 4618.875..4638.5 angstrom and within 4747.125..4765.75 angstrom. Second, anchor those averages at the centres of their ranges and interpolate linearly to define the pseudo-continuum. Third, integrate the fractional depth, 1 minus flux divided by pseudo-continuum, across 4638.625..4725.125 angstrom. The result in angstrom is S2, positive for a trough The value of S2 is 2.62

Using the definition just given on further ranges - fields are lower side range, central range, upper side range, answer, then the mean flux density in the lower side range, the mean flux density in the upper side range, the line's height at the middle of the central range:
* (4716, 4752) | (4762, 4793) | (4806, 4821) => 3.05 angstrom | 4.41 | 4.54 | 4.48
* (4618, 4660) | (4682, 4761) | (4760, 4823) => 0.91 angstrom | 4.43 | 4.26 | 4.34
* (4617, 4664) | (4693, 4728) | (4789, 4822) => 1.27 angstrom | 4.44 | 4.46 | 4.45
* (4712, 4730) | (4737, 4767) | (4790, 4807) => 1.41 angstrom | 4.46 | 4.42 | 4.44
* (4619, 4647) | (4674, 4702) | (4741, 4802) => 0.50 angstrom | 4.49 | 4.2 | 4.37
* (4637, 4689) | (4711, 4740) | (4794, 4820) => 0.26 angstrom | 4.29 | 4.5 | 4.38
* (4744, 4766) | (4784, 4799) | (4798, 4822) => 0.43 angstrom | 4.25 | 4.48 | 4.41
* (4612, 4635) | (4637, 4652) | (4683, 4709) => 0.80 angstrom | 4.57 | 4.18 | 4.45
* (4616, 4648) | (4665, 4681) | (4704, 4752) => 0.60 angstrom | 4.46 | 4.34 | 4.41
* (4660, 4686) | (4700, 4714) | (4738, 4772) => 0.81 angstrom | 4.29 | 4.21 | 4.26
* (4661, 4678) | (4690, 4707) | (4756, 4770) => 0.11 angstrom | 4.24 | 4.06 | 4.18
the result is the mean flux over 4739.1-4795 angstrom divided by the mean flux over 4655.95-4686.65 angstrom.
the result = 1.0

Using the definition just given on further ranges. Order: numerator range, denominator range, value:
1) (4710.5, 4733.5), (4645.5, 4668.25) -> 1.04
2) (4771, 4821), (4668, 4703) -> 1.01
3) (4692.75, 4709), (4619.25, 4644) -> 0.90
